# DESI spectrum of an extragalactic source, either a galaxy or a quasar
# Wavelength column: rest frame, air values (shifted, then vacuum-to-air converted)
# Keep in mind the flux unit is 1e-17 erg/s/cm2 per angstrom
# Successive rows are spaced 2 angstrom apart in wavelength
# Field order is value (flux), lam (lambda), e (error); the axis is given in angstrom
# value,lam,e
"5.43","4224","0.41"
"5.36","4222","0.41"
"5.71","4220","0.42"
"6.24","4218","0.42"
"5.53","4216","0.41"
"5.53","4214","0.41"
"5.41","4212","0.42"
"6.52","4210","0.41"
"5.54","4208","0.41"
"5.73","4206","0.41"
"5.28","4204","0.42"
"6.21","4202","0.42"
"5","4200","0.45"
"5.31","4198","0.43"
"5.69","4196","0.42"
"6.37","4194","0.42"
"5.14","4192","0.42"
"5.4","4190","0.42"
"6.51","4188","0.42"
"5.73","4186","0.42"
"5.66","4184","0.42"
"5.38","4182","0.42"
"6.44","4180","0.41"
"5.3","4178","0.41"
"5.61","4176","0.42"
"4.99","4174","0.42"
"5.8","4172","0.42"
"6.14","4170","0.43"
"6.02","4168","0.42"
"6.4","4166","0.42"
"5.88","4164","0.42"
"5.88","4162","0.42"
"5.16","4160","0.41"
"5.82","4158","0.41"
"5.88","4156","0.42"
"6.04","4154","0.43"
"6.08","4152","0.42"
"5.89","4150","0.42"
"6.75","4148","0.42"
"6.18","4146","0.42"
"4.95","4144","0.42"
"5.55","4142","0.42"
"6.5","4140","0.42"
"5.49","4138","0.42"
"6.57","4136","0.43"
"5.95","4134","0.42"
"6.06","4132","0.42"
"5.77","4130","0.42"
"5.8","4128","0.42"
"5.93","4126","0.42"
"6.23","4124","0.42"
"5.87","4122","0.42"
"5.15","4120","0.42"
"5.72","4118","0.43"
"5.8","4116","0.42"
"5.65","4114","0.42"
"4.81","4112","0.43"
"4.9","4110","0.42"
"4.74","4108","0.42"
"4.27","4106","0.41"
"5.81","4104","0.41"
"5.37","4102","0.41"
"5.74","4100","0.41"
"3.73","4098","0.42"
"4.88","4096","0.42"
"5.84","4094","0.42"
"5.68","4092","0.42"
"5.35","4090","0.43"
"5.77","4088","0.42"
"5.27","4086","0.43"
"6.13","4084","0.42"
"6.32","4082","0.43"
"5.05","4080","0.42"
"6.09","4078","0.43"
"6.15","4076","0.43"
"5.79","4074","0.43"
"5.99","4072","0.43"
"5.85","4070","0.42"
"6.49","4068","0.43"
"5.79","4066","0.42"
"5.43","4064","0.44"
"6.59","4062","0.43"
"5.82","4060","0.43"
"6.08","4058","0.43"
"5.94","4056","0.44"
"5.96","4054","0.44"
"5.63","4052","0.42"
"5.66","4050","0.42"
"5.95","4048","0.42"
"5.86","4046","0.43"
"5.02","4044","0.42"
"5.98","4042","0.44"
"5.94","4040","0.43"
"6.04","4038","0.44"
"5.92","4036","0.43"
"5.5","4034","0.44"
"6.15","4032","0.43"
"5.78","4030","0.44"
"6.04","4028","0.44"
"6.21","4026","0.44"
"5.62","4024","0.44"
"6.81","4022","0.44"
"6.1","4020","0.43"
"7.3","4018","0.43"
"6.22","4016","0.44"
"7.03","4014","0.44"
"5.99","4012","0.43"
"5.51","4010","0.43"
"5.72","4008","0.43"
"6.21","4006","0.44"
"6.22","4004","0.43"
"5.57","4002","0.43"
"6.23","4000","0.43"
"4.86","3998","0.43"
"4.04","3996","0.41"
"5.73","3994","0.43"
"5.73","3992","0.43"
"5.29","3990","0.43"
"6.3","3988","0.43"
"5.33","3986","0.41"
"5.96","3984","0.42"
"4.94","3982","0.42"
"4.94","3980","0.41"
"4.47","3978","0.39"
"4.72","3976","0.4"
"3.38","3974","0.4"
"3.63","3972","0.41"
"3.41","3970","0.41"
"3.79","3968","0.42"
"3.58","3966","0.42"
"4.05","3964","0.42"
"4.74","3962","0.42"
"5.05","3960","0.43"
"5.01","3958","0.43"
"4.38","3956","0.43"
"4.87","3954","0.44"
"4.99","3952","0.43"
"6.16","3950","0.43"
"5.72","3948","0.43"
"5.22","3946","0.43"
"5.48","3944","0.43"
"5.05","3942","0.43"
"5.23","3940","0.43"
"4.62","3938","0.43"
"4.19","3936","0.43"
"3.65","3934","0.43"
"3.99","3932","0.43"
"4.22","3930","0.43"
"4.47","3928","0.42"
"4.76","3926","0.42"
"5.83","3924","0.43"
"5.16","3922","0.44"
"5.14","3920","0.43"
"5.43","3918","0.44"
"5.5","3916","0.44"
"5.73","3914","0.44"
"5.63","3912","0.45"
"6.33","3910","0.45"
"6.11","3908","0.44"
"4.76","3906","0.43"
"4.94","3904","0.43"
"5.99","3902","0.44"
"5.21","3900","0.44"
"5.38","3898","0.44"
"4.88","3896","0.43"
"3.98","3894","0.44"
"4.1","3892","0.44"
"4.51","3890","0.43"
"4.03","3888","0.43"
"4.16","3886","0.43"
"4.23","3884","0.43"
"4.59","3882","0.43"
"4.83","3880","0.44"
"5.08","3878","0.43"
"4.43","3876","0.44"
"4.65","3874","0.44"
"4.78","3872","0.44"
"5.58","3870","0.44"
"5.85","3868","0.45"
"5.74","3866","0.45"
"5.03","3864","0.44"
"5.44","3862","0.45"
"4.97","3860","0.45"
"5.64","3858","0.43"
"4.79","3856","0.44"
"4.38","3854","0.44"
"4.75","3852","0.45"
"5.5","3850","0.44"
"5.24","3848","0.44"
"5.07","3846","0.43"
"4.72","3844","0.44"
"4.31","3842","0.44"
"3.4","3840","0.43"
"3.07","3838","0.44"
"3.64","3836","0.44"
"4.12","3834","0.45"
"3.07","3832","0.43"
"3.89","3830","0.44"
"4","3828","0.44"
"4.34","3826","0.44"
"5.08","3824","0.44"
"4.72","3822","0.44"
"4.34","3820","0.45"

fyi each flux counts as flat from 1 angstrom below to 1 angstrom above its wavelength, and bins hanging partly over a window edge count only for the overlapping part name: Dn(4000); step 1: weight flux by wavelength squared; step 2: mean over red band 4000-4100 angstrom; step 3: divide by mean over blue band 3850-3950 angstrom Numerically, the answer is 1.27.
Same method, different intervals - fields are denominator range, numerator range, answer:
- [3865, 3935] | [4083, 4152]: 1.26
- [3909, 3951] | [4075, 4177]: 1.22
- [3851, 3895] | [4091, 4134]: 1.28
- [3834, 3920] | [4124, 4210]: 1.37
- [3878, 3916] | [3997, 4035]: 1.29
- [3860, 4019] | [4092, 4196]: 1.24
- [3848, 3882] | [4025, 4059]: 1.26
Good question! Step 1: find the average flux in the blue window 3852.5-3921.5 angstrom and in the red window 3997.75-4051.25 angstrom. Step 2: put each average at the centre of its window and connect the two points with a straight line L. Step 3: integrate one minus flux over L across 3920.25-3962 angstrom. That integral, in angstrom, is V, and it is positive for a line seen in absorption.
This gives 4.0 angstrom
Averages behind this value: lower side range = 5.05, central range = 4.9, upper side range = 5.99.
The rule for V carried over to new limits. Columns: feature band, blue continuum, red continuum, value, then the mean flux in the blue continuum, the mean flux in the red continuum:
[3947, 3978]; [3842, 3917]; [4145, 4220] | 4.4 angstrom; 5.03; 5.79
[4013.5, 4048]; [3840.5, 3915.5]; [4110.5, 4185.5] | -3.9 angstrom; 5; 5.81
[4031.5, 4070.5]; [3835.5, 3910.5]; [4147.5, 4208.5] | -3.6 angstrom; 4.84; 5.77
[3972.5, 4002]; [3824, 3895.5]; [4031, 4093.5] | 1.4 angstrom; 4.58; 5.84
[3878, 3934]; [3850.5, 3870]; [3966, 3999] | 1.0 angstrom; 5.21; 4.75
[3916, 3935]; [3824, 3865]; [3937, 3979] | -0.7 angstrom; 4.48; 4.65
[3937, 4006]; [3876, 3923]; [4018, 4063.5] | 6.5 angstrom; 5.02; 5.96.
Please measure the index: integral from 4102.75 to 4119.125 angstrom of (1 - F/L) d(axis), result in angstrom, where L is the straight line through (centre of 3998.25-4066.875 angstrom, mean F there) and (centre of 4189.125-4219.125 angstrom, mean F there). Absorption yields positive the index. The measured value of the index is 1.7 angstrom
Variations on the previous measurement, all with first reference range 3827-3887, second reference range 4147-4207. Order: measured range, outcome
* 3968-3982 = 2.6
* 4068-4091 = -1.7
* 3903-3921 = -2.5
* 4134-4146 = -0.4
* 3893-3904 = -0.7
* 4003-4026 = -4.6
